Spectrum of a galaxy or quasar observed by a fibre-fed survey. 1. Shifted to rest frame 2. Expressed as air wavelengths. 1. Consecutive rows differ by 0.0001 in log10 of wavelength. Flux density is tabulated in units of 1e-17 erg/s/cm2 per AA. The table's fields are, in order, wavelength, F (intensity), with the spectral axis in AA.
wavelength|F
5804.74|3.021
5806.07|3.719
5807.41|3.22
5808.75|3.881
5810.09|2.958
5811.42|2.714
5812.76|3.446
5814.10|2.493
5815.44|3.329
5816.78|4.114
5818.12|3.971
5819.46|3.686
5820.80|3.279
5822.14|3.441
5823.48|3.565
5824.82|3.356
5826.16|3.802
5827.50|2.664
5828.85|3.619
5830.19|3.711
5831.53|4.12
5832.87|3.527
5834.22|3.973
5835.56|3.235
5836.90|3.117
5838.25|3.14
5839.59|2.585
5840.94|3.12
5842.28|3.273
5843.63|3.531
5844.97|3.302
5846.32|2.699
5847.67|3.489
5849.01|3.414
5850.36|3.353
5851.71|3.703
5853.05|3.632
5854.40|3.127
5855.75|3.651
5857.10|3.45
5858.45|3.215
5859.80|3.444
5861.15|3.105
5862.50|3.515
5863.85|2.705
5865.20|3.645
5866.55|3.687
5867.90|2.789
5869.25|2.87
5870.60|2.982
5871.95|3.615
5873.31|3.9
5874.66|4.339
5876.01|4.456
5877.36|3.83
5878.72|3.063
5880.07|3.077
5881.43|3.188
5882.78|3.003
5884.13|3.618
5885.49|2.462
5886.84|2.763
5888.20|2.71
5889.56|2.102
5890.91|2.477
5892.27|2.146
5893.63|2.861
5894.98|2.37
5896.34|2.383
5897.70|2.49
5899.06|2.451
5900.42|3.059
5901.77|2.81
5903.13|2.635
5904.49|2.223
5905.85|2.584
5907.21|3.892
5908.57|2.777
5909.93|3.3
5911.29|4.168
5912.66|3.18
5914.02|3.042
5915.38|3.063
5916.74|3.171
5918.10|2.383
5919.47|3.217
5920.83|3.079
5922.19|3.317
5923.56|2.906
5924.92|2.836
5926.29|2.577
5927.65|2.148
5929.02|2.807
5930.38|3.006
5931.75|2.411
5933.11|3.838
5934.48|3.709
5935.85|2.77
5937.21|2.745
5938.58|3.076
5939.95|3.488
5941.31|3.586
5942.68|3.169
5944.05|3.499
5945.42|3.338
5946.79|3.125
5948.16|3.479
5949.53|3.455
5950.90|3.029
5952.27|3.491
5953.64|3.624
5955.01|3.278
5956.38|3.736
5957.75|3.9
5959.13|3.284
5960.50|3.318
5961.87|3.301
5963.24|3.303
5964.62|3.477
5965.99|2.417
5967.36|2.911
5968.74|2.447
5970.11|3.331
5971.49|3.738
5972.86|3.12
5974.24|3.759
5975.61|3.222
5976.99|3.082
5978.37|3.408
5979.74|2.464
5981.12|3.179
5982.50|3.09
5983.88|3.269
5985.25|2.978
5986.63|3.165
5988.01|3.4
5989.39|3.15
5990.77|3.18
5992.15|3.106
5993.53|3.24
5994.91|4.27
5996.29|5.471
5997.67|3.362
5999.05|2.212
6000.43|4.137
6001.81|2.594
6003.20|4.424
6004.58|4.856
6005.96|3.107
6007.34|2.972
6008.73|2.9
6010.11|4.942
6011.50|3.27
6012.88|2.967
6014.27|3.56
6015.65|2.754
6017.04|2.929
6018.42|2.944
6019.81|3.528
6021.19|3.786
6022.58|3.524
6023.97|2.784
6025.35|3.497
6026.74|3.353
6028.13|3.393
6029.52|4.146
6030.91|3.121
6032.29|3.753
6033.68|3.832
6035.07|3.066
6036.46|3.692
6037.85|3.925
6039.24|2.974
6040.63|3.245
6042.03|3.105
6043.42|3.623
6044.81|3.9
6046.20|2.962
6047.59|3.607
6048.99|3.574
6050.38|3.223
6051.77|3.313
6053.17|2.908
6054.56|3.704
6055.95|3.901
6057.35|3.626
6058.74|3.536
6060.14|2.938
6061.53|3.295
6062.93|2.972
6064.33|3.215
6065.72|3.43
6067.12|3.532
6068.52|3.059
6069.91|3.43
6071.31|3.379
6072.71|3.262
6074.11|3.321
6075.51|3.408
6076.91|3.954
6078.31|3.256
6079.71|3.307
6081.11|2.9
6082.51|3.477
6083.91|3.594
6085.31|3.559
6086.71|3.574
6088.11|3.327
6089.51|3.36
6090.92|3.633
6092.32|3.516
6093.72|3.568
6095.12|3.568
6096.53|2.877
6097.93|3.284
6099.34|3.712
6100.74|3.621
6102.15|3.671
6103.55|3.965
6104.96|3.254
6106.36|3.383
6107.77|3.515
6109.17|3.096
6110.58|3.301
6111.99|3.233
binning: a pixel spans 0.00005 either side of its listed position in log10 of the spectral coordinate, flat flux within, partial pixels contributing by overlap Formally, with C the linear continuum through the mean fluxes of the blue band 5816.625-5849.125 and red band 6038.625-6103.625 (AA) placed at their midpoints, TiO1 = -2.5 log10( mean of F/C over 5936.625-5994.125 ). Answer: 0.05 mag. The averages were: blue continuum 3.42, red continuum 3.4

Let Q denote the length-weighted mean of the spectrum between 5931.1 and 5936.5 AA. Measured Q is 3.19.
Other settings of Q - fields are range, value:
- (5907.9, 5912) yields 3.41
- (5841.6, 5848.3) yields 3.26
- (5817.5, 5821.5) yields 3.64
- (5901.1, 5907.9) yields 2.83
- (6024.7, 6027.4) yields 3.42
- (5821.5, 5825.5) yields 3.46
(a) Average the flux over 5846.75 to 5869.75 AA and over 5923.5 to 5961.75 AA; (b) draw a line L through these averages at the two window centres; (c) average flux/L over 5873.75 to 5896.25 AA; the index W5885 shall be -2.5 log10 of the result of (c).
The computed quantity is 0.10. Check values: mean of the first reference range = 3.34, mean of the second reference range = 3.21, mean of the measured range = 3.02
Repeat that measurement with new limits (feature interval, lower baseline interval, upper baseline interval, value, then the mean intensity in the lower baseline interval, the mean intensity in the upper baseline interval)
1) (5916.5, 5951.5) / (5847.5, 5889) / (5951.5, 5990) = 0.07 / 3.34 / 3.24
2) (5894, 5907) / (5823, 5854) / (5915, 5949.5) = 0.21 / 3.39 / 3.08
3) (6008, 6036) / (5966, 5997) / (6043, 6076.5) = -0.02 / 3.3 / 3.38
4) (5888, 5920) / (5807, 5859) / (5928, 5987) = 0.17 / 3.38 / 3.22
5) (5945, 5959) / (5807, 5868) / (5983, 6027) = -0.01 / 3.37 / 3.43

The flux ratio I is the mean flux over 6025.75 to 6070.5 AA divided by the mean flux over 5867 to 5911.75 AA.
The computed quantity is 1.14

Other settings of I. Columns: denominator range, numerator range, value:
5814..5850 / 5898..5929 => 0.86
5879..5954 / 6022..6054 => 1.14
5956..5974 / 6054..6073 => 1.04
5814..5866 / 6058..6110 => 1.00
